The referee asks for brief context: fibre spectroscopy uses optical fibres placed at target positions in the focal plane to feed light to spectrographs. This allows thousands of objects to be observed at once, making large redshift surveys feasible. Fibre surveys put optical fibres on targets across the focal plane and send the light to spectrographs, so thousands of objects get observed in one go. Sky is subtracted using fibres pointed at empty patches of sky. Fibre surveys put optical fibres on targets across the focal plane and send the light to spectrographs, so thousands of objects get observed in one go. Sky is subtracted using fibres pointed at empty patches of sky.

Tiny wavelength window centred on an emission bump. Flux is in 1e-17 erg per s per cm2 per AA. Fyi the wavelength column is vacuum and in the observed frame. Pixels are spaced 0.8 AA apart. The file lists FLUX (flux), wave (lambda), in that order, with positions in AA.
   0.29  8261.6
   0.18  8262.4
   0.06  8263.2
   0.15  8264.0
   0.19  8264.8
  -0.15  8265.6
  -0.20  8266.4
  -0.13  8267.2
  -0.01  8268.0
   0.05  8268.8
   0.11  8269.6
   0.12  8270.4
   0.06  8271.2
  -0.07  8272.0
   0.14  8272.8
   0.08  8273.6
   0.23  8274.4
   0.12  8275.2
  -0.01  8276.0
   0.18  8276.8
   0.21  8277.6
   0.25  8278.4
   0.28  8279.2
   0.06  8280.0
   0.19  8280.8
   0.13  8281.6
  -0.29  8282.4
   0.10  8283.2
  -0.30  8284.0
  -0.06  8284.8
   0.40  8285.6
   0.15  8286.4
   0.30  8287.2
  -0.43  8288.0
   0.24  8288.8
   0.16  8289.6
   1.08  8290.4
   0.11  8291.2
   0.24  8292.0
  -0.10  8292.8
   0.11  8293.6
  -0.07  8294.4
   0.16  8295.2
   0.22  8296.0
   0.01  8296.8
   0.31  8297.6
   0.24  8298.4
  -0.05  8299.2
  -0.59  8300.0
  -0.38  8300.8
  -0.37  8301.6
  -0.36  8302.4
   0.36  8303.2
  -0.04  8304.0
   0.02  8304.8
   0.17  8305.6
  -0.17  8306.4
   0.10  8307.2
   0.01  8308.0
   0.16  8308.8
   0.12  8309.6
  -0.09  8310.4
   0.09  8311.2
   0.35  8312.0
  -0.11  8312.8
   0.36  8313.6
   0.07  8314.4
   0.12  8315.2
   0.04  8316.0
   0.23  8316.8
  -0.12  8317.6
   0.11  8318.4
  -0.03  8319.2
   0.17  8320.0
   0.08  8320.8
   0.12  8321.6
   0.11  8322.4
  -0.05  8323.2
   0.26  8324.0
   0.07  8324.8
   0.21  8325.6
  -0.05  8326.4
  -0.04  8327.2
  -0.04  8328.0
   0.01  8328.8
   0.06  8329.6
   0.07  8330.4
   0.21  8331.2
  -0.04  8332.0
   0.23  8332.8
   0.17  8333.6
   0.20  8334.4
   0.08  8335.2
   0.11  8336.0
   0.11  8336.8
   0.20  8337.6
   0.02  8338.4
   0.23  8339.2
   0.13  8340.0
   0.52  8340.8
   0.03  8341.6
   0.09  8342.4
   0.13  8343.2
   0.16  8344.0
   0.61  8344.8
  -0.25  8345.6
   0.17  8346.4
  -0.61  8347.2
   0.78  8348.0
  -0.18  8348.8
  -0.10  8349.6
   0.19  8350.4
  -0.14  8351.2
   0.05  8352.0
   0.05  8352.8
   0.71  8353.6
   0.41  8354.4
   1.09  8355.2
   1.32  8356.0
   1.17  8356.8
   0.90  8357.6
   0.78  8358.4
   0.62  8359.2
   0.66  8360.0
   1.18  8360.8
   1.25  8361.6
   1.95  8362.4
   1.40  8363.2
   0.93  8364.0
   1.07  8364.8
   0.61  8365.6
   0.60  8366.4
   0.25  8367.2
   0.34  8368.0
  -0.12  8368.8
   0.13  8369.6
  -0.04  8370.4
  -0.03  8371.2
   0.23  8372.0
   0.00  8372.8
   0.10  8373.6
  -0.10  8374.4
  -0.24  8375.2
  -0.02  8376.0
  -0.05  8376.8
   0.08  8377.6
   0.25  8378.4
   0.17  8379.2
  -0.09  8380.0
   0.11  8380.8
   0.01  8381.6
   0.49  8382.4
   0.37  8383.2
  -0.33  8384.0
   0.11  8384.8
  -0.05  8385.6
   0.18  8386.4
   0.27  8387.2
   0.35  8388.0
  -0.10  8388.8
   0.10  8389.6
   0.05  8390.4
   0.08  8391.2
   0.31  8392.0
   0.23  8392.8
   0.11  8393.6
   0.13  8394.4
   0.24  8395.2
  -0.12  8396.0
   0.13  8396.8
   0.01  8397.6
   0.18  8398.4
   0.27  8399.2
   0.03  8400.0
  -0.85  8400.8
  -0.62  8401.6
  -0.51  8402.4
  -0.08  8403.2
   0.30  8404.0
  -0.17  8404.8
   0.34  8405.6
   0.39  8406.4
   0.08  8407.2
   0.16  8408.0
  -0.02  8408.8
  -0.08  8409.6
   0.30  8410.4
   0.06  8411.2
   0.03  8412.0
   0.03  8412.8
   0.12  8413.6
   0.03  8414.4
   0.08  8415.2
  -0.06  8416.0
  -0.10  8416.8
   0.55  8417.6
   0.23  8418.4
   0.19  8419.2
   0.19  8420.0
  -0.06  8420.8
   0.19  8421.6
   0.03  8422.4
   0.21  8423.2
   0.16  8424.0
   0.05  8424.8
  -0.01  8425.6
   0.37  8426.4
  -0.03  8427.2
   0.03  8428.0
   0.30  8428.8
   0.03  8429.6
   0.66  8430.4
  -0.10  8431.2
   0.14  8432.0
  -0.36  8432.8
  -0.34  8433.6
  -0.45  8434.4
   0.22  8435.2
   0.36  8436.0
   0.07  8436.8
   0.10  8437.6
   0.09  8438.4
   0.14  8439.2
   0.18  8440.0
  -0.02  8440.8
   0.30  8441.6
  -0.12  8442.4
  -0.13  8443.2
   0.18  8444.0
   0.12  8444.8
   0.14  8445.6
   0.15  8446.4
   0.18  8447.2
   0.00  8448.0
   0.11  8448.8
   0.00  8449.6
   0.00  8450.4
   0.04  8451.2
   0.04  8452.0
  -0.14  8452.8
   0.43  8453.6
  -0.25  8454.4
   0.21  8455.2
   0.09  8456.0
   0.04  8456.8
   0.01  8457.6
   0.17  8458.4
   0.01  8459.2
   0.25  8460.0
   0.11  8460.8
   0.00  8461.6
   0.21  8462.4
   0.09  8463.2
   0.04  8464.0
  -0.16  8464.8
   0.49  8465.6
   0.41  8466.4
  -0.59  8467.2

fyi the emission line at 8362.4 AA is [O II]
